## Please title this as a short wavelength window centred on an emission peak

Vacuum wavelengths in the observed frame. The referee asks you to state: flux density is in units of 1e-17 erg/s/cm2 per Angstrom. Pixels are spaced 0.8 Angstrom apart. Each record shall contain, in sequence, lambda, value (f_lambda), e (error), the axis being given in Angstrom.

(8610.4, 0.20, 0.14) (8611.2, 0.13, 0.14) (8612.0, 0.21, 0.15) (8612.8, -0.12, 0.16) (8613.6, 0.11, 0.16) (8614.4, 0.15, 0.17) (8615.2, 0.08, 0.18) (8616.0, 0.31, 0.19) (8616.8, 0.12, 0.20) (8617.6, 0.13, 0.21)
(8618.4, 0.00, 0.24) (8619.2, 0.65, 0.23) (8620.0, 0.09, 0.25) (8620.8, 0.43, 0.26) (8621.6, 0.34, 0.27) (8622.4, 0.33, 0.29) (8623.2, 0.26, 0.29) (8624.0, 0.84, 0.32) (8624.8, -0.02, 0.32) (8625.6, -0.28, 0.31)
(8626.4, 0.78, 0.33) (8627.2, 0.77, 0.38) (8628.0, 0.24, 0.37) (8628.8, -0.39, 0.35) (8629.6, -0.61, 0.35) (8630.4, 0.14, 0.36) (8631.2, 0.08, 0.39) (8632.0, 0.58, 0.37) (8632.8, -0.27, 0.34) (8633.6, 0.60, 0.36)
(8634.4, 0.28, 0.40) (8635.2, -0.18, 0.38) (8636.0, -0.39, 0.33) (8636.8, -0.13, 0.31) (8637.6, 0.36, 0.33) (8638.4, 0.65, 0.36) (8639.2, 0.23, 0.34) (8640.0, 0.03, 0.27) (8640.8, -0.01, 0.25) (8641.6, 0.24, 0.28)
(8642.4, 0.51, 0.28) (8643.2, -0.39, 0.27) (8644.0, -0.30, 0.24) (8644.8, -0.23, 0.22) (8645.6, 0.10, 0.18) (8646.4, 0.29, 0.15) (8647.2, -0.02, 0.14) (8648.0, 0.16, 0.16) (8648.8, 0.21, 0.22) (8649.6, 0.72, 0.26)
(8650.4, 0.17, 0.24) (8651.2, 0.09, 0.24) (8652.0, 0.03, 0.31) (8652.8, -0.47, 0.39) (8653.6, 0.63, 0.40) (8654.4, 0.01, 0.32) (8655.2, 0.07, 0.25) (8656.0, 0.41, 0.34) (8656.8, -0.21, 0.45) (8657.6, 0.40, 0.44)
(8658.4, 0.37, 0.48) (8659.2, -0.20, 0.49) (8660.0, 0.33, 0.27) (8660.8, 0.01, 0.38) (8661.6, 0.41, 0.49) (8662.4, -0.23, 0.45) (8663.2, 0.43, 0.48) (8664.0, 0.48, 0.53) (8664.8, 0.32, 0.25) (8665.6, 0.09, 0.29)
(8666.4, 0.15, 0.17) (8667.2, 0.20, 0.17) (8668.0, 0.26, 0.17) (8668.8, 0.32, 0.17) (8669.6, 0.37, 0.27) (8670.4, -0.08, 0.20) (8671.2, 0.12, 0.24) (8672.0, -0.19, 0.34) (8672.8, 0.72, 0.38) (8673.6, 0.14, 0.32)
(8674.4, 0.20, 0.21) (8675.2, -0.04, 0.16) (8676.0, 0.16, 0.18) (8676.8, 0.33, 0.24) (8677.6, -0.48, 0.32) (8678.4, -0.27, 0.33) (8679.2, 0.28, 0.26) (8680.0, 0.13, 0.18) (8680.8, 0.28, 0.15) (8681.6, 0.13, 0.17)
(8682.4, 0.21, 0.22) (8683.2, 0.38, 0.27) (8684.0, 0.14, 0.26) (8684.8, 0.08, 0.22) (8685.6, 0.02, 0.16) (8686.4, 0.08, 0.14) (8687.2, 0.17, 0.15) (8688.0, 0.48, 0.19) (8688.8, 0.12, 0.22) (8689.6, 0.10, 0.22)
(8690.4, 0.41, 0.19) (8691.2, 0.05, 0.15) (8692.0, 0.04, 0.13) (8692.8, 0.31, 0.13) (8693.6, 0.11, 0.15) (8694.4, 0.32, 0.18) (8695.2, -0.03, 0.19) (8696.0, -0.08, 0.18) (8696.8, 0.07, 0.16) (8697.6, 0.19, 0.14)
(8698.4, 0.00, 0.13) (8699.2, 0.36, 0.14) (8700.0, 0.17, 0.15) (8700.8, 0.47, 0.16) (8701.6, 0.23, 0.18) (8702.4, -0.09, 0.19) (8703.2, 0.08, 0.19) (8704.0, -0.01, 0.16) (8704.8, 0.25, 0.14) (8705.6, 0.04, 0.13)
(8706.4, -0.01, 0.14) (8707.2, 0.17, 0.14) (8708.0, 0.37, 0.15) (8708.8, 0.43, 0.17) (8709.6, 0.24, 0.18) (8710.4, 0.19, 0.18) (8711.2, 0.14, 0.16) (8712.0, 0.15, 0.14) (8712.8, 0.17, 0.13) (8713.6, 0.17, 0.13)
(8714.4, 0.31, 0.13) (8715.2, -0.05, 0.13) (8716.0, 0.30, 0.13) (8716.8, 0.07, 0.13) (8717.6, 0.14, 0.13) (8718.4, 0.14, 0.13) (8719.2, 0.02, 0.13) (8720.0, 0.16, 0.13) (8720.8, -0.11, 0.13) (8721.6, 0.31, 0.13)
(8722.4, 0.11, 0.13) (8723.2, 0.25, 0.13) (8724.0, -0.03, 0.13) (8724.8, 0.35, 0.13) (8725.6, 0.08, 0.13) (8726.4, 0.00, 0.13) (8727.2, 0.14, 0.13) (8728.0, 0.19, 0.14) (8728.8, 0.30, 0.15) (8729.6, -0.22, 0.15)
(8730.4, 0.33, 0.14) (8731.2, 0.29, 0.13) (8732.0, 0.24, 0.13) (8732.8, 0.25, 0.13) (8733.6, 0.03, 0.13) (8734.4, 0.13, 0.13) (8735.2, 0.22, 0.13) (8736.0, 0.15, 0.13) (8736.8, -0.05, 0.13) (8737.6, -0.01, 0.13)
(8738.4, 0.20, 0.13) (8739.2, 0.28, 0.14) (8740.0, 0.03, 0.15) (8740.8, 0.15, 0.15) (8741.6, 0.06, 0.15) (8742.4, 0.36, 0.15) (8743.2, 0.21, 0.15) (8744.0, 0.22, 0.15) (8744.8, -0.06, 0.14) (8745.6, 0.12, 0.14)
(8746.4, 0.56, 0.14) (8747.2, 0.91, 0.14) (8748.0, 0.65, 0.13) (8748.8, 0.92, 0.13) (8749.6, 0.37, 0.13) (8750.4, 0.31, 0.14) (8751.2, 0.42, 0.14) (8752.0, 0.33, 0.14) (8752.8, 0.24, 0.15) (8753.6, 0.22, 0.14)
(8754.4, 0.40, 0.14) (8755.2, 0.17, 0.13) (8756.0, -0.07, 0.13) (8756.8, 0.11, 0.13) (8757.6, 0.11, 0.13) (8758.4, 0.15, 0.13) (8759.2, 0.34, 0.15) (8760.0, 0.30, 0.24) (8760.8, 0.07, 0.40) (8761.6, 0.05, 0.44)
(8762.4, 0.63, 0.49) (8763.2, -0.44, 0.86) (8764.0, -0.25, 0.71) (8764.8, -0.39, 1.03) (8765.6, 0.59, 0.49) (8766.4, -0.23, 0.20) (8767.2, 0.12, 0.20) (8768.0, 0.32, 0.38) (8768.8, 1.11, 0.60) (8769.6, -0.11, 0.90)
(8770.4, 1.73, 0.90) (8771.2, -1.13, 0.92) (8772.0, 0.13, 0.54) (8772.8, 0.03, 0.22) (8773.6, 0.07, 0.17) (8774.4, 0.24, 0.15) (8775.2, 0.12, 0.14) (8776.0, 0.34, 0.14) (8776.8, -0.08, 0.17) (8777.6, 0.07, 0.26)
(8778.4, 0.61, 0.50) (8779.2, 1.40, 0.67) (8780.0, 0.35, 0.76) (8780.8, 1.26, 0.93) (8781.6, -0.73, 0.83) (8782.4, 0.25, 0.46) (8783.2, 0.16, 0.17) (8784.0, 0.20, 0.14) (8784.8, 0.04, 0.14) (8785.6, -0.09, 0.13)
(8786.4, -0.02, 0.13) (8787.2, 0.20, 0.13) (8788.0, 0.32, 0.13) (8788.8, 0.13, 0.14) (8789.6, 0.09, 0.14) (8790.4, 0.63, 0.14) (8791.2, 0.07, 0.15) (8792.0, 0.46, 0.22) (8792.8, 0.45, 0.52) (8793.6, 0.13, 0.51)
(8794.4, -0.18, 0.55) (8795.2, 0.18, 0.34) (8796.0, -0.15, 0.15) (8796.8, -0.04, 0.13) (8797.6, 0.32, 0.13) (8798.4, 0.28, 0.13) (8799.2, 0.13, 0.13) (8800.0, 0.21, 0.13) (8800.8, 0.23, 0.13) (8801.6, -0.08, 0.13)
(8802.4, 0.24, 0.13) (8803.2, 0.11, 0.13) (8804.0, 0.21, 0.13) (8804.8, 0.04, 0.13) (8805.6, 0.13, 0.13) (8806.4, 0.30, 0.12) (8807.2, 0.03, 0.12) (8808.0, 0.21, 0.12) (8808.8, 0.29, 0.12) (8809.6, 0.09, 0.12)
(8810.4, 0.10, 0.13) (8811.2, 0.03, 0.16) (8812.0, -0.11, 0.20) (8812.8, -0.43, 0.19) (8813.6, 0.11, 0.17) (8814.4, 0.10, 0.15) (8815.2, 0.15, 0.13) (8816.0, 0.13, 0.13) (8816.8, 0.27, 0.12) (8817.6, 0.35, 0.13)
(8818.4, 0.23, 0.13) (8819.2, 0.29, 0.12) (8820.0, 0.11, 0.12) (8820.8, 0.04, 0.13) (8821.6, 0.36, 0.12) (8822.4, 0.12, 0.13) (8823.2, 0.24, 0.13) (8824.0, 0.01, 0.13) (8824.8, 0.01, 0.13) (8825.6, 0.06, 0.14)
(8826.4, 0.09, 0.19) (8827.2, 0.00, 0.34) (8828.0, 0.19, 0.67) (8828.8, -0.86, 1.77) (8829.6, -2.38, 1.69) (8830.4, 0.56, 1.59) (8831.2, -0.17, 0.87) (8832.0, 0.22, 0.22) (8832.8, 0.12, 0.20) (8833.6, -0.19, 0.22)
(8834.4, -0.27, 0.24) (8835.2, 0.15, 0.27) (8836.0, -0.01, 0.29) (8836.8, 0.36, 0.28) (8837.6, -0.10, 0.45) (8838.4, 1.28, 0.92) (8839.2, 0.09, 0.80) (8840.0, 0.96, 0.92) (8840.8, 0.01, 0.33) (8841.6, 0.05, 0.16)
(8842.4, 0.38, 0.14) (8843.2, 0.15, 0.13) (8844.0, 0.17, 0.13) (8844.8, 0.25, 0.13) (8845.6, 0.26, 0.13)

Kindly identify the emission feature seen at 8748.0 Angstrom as H-beta 4861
